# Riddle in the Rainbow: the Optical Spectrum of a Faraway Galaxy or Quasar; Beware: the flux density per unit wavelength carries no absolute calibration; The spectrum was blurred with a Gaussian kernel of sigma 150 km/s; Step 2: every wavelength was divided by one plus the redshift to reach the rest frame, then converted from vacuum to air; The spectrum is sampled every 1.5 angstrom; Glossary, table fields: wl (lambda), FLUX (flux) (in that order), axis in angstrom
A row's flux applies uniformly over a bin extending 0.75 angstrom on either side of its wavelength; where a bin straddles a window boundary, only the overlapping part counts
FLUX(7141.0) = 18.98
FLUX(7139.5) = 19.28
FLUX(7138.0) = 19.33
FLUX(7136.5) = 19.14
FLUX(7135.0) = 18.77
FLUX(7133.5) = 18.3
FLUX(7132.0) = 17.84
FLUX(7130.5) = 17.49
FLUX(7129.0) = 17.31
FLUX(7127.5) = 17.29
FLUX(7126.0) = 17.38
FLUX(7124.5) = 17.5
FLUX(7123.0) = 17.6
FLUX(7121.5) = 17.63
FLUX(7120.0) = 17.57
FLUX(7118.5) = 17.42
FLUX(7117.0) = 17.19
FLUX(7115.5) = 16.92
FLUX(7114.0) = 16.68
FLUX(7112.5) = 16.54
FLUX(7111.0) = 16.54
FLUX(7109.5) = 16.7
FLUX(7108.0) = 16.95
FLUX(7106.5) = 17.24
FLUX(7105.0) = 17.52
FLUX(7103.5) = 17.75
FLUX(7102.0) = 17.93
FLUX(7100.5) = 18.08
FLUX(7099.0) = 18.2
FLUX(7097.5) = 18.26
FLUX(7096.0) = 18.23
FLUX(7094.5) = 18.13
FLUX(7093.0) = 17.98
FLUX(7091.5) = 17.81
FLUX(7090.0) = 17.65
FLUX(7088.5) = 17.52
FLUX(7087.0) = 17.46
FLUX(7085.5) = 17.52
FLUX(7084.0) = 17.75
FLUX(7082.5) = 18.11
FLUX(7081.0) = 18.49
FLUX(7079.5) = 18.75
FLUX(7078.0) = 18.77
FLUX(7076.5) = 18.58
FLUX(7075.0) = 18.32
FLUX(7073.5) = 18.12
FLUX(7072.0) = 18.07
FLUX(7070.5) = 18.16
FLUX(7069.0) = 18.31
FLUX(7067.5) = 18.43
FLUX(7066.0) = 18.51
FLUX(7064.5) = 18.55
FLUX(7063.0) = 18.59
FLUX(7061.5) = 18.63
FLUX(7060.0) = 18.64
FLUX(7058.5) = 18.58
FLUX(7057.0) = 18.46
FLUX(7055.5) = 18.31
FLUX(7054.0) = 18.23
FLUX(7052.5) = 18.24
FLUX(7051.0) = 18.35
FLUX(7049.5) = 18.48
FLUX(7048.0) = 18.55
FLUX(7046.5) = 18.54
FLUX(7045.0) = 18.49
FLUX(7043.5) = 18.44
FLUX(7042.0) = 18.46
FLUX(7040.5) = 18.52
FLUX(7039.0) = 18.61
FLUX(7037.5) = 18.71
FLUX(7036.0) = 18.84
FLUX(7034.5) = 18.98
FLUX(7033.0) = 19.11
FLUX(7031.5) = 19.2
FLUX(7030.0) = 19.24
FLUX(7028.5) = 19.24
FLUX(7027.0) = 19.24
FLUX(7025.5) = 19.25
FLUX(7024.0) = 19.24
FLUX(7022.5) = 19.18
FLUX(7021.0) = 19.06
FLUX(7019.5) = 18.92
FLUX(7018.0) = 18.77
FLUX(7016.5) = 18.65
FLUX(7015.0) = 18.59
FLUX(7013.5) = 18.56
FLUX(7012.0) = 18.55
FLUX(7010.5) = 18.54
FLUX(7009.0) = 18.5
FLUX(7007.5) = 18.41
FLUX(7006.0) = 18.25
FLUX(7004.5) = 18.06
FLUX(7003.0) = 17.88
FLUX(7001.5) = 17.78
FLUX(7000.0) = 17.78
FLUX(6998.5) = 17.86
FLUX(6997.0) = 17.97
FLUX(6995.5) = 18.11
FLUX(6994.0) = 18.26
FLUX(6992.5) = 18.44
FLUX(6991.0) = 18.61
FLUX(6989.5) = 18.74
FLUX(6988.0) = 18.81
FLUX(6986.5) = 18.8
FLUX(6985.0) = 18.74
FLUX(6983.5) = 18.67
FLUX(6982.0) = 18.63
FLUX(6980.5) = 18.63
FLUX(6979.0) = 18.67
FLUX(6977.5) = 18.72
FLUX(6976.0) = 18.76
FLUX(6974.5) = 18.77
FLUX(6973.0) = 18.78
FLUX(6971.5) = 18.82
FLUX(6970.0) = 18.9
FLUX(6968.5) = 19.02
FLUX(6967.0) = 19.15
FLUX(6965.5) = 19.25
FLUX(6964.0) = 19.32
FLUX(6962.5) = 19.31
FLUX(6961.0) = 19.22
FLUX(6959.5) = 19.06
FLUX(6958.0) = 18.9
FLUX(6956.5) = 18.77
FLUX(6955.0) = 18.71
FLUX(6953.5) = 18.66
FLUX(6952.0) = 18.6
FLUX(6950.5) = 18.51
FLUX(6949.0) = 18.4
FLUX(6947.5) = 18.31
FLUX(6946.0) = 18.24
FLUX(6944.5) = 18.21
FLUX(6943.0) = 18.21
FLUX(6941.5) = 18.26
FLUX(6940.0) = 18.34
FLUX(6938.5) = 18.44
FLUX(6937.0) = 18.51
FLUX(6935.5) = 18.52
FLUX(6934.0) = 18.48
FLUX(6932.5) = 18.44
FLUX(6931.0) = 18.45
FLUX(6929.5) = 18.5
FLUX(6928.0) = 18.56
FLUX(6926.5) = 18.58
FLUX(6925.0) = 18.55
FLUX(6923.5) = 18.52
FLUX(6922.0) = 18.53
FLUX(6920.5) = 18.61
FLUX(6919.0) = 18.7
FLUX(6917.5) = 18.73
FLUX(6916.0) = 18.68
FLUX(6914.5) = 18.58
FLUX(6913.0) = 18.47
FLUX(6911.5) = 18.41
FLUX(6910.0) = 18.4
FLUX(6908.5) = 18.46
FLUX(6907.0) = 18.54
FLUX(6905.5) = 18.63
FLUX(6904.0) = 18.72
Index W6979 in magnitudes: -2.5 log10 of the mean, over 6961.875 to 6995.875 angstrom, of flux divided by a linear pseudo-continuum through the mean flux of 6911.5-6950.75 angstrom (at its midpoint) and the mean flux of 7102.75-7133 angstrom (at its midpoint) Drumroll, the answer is -0.036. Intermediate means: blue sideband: 18.5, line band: 18.8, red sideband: 17.3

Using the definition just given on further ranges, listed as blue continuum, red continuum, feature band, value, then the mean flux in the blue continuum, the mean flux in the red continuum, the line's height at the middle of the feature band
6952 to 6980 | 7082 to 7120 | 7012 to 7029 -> -0.035 mag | 18.9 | 17.5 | 18.4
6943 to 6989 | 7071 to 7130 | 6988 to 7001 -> 0.017 mag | 18.8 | 17.7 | 18.5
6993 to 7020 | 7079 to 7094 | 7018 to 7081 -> -0.034 mag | 18.3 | 17.9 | 18.1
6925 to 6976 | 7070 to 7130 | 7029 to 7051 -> -0.038 mag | 18.7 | 17.7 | 18.1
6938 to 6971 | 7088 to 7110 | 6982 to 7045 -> -0.018 mag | 18.7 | 17.7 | 18.3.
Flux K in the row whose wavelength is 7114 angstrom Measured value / 16.68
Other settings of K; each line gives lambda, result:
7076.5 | 18.58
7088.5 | 17.52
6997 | 17.97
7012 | 18.55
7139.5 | 19.28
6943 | 18.21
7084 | 17.75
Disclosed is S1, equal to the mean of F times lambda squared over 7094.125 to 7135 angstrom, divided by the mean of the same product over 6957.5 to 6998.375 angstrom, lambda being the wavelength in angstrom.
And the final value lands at 1.0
